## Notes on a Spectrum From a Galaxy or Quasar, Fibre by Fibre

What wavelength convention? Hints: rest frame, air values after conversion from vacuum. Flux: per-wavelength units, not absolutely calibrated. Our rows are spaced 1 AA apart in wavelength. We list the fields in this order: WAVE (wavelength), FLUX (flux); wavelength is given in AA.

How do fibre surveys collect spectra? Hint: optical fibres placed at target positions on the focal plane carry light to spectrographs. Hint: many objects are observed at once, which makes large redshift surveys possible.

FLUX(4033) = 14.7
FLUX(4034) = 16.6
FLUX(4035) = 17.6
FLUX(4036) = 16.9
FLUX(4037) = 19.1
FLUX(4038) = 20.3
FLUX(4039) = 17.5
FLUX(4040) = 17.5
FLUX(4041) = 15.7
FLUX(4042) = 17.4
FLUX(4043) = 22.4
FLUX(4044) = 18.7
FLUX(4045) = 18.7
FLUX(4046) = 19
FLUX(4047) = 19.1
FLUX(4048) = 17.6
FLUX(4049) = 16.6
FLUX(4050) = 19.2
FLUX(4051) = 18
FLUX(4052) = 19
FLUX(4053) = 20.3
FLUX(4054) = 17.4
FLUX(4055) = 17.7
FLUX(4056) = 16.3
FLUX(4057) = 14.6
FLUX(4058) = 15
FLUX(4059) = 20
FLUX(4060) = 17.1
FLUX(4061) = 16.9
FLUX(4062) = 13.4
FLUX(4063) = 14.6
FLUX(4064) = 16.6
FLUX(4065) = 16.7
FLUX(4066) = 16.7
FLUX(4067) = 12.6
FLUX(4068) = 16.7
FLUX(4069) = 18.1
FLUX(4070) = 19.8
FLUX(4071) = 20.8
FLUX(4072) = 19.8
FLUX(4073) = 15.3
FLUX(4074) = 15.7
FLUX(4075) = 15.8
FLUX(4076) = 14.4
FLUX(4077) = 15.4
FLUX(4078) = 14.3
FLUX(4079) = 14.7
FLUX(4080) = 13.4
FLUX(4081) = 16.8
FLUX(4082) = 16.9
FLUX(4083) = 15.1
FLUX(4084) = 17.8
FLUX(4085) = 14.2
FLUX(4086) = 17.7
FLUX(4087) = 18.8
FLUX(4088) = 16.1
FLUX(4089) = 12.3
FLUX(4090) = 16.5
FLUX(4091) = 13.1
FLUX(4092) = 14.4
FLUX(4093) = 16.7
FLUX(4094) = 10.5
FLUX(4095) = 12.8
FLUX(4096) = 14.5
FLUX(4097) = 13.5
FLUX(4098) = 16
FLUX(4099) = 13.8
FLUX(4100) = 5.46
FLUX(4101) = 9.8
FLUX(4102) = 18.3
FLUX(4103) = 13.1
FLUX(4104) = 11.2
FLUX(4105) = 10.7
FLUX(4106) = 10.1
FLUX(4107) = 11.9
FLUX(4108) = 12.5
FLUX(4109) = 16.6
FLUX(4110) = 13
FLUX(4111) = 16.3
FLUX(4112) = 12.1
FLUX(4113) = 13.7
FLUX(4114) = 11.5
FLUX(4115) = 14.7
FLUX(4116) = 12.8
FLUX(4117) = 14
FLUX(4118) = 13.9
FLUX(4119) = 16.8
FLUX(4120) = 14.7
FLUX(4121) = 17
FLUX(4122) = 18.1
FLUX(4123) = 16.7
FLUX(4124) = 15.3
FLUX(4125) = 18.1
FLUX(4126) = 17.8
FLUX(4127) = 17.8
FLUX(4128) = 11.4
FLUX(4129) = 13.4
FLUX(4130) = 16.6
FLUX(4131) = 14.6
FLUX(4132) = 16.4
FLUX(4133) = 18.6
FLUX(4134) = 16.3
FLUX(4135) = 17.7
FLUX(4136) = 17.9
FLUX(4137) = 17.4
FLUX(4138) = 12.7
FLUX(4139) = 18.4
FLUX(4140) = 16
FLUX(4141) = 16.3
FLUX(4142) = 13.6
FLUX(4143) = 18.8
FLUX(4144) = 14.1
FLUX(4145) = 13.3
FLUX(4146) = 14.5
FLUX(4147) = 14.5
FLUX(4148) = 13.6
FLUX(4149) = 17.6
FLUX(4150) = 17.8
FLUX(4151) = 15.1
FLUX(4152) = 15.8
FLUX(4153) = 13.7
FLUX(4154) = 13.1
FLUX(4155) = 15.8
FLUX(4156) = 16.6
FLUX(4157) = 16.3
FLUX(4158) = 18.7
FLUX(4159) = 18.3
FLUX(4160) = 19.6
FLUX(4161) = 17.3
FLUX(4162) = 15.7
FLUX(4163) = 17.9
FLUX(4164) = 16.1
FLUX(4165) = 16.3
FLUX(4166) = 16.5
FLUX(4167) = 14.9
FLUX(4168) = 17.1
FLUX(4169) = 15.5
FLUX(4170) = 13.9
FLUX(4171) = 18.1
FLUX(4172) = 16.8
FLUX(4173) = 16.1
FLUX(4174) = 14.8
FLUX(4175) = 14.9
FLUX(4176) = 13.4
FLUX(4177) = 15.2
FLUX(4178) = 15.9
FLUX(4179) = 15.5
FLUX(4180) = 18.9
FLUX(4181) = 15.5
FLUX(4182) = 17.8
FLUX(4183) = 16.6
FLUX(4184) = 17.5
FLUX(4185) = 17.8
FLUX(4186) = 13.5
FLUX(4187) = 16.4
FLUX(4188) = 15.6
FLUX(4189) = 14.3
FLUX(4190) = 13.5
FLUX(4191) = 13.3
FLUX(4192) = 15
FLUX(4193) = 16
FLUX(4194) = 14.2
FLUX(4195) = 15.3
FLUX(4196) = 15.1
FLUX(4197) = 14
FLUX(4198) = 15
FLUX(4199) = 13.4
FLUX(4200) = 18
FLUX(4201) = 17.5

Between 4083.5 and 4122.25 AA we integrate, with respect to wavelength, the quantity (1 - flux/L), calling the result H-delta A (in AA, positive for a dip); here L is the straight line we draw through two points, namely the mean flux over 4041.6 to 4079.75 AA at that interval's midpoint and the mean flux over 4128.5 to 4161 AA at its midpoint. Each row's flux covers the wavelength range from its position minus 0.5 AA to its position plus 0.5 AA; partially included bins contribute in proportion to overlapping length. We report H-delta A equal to 6.1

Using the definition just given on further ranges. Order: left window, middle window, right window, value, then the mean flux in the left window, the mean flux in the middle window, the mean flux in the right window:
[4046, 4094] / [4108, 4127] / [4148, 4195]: 1.25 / 16.5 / 15.2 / 16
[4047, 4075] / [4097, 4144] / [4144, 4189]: 4.91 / 17.1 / 14.8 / 16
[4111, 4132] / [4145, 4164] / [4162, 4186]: -0.44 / 15.1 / 16.1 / 16.2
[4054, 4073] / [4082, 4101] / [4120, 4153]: 2.49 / 16.8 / 14.3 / 16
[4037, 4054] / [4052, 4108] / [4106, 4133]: 5.45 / 18.5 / 15.2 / 14.9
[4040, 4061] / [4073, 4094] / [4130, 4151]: 2.26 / 18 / 15.4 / 16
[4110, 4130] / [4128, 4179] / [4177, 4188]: -0.50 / 15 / 15.9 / 16.4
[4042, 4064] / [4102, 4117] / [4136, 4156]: 2.97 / 17.7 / 13.1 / 15.5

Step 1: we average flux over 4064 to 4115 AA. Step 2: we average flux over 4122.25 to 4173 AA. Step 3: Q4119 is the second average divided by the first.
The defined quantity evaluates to 1.10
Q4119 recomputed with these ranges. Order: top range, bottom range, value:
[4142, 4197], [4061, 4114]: 1.07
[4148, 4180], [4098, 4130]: 1.15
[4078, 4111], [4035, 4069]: 0.81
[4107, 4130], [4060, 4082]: 0.92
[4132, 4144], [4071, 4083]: 1.04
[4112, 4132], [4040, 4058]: 0.84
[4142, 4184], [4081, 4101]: 1.11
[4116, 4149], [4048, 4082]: 0.95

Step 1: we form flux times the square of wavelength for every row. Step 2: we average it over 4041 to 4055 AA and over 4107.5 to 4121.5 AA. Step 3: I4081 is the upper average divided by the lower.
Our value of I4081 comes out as 0.8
